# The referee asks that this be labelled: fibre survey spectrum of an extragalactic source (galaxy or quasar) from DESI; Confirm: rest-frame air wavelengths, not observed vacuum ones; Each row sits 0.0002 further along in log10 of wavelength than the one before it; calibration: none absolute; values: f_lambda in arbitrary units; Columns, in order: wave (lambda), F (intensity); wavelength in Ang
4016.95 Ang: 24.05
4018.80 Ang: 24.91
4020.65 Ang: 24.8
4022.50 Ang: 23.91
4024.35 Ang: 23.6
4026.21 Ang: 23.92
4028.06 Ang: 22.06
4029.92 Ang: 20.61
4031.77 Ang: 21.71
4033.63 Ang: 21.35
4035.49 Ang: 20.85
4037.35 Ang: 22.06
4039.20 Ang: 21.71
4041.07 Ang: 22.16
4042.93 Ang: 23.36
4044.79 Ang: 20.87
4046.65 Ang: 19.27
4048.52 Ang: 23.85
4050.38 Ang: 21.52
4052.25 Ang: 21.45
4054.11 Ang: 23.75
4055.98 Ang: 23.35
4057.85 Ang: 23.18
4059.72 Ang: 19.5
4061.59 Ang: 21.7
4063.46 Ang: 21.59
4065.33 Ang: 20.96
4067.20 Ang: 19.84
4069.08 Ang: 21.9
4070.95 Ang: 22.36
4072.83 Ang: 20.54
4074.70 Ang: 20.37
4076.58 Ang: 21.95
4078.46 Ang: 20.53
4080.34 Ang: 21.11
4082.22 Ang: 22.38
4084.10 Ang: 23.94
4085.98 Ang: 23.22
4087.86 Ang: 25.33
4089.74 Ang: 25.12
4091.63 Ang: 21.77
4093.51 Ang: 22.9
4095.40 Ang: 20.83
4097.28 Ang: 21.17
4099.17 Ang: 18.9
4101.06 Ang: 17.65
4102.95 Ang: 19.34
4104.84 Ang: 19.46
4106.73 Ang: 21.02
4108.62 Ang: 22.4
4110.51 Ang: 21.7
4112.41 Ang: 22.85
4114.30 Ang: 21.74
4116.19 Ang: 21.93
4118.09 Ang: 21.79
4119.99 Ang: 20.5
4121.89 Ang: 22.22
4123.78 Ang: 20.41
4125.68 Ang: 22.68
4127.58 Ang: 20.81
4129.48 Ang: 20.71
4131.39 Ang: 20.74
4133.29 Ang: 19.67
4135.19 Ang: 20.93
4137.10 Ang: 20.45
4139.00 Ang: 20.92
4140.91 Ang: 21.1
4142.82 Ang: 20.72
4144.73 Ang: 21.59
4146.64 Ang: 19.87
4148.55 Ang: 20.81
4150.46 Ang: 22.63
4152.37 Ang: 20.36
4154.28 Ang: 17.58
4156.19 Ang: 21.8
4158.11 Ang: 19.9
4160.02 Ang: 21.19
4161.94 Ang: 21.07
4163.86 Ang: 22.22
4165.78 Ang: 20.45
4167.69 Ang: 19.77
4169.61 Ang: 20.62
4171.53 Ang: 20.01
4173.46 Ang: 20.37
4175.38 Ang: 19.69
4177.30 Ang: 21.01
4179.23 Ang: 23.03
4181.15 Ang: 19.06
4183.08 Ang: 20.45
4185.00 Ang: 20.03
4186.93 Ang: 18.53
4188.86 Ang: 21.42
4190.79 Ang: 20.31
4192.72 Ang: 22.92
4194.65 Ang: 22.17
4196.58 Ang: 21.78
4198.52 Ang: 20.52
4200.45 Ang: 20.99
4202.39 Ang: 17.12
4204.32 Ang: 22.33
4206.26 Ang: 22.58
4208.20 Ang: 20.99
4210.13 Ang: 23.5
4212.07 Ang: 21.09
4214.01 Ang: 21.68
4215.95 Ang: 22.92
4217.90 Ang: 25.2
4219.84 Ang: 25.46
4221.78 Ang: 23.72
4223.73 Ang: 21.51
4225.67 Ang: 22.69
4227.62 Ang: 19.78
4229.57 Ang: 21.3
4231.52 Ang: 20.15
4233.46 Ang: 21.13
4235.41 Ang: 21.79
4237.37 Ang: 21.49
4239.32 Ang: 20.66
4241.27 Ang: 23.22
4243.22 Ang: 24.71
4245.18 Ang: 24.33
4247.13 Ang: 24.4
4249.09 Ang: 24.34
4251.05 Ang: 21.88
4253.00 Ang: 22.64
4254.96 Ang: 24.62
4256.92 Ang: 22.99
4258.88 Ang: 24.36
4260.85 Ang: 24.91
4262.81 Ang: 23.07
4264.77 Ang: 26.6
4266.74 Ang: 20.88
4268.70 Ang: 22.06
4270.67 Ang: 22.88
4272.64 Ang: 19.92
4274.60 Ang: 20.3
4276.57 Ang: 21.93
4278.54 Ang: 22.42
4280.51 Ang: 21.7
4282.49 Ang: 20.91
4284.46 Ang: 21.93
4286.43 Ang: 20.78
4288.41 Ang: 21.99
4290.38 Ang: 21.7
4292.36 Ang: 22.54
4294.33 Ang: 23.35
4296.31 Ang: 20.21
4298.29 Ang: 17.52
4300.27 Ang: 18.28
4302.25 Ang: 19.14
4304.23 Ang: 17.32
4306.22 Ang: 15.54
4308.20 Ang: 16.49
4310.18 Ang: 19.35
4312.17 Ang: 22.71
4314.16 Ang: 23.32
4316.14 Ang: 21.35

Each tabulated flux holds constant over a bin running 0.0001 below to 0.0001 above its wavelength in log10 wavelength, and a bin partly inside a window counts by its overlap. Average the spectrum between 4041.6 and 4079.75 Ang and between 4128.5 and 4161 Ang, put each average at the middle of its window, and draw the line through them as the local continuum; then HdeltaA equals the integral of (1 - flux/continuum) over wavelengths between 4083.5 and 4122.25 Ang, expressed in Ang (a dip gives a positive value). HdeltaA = -1.0 Ang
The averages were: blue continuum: 21.6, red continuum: 20.6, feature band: 21.7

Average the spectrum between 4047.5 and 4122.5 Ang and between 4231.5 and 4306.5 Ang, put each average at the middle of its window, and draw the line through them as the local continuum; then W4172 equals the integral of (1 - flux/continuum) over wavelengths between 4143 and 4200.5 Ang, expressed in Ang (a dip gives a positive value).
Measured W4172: 2.8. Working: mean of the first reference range 21.7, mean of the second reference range 21.9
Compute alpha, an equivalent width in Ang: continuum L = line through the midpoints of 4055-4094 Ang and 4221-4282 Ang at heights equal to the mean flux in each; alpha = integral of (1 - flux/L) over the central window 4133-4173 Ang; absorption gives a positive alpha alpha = 2.9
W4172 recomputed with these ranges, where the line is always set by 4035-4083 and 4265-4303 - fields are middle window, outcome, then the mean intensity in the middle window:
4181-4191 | 0.6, 20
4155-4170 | 0.4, 20.8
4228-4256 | -1.7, 22.6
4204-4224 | -1.5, 22.9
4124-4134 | 0.3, 20.9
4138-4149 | 0.3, 20.8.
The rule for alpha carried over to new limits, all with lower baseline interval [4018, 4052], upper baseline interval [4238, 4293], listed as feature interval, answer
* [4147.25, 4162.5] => 1.3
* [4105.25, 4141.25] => 1.9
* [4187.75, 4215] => 1.4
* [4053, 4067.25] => 0.3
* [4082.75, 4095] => -0.6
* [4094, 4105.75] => 1.4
